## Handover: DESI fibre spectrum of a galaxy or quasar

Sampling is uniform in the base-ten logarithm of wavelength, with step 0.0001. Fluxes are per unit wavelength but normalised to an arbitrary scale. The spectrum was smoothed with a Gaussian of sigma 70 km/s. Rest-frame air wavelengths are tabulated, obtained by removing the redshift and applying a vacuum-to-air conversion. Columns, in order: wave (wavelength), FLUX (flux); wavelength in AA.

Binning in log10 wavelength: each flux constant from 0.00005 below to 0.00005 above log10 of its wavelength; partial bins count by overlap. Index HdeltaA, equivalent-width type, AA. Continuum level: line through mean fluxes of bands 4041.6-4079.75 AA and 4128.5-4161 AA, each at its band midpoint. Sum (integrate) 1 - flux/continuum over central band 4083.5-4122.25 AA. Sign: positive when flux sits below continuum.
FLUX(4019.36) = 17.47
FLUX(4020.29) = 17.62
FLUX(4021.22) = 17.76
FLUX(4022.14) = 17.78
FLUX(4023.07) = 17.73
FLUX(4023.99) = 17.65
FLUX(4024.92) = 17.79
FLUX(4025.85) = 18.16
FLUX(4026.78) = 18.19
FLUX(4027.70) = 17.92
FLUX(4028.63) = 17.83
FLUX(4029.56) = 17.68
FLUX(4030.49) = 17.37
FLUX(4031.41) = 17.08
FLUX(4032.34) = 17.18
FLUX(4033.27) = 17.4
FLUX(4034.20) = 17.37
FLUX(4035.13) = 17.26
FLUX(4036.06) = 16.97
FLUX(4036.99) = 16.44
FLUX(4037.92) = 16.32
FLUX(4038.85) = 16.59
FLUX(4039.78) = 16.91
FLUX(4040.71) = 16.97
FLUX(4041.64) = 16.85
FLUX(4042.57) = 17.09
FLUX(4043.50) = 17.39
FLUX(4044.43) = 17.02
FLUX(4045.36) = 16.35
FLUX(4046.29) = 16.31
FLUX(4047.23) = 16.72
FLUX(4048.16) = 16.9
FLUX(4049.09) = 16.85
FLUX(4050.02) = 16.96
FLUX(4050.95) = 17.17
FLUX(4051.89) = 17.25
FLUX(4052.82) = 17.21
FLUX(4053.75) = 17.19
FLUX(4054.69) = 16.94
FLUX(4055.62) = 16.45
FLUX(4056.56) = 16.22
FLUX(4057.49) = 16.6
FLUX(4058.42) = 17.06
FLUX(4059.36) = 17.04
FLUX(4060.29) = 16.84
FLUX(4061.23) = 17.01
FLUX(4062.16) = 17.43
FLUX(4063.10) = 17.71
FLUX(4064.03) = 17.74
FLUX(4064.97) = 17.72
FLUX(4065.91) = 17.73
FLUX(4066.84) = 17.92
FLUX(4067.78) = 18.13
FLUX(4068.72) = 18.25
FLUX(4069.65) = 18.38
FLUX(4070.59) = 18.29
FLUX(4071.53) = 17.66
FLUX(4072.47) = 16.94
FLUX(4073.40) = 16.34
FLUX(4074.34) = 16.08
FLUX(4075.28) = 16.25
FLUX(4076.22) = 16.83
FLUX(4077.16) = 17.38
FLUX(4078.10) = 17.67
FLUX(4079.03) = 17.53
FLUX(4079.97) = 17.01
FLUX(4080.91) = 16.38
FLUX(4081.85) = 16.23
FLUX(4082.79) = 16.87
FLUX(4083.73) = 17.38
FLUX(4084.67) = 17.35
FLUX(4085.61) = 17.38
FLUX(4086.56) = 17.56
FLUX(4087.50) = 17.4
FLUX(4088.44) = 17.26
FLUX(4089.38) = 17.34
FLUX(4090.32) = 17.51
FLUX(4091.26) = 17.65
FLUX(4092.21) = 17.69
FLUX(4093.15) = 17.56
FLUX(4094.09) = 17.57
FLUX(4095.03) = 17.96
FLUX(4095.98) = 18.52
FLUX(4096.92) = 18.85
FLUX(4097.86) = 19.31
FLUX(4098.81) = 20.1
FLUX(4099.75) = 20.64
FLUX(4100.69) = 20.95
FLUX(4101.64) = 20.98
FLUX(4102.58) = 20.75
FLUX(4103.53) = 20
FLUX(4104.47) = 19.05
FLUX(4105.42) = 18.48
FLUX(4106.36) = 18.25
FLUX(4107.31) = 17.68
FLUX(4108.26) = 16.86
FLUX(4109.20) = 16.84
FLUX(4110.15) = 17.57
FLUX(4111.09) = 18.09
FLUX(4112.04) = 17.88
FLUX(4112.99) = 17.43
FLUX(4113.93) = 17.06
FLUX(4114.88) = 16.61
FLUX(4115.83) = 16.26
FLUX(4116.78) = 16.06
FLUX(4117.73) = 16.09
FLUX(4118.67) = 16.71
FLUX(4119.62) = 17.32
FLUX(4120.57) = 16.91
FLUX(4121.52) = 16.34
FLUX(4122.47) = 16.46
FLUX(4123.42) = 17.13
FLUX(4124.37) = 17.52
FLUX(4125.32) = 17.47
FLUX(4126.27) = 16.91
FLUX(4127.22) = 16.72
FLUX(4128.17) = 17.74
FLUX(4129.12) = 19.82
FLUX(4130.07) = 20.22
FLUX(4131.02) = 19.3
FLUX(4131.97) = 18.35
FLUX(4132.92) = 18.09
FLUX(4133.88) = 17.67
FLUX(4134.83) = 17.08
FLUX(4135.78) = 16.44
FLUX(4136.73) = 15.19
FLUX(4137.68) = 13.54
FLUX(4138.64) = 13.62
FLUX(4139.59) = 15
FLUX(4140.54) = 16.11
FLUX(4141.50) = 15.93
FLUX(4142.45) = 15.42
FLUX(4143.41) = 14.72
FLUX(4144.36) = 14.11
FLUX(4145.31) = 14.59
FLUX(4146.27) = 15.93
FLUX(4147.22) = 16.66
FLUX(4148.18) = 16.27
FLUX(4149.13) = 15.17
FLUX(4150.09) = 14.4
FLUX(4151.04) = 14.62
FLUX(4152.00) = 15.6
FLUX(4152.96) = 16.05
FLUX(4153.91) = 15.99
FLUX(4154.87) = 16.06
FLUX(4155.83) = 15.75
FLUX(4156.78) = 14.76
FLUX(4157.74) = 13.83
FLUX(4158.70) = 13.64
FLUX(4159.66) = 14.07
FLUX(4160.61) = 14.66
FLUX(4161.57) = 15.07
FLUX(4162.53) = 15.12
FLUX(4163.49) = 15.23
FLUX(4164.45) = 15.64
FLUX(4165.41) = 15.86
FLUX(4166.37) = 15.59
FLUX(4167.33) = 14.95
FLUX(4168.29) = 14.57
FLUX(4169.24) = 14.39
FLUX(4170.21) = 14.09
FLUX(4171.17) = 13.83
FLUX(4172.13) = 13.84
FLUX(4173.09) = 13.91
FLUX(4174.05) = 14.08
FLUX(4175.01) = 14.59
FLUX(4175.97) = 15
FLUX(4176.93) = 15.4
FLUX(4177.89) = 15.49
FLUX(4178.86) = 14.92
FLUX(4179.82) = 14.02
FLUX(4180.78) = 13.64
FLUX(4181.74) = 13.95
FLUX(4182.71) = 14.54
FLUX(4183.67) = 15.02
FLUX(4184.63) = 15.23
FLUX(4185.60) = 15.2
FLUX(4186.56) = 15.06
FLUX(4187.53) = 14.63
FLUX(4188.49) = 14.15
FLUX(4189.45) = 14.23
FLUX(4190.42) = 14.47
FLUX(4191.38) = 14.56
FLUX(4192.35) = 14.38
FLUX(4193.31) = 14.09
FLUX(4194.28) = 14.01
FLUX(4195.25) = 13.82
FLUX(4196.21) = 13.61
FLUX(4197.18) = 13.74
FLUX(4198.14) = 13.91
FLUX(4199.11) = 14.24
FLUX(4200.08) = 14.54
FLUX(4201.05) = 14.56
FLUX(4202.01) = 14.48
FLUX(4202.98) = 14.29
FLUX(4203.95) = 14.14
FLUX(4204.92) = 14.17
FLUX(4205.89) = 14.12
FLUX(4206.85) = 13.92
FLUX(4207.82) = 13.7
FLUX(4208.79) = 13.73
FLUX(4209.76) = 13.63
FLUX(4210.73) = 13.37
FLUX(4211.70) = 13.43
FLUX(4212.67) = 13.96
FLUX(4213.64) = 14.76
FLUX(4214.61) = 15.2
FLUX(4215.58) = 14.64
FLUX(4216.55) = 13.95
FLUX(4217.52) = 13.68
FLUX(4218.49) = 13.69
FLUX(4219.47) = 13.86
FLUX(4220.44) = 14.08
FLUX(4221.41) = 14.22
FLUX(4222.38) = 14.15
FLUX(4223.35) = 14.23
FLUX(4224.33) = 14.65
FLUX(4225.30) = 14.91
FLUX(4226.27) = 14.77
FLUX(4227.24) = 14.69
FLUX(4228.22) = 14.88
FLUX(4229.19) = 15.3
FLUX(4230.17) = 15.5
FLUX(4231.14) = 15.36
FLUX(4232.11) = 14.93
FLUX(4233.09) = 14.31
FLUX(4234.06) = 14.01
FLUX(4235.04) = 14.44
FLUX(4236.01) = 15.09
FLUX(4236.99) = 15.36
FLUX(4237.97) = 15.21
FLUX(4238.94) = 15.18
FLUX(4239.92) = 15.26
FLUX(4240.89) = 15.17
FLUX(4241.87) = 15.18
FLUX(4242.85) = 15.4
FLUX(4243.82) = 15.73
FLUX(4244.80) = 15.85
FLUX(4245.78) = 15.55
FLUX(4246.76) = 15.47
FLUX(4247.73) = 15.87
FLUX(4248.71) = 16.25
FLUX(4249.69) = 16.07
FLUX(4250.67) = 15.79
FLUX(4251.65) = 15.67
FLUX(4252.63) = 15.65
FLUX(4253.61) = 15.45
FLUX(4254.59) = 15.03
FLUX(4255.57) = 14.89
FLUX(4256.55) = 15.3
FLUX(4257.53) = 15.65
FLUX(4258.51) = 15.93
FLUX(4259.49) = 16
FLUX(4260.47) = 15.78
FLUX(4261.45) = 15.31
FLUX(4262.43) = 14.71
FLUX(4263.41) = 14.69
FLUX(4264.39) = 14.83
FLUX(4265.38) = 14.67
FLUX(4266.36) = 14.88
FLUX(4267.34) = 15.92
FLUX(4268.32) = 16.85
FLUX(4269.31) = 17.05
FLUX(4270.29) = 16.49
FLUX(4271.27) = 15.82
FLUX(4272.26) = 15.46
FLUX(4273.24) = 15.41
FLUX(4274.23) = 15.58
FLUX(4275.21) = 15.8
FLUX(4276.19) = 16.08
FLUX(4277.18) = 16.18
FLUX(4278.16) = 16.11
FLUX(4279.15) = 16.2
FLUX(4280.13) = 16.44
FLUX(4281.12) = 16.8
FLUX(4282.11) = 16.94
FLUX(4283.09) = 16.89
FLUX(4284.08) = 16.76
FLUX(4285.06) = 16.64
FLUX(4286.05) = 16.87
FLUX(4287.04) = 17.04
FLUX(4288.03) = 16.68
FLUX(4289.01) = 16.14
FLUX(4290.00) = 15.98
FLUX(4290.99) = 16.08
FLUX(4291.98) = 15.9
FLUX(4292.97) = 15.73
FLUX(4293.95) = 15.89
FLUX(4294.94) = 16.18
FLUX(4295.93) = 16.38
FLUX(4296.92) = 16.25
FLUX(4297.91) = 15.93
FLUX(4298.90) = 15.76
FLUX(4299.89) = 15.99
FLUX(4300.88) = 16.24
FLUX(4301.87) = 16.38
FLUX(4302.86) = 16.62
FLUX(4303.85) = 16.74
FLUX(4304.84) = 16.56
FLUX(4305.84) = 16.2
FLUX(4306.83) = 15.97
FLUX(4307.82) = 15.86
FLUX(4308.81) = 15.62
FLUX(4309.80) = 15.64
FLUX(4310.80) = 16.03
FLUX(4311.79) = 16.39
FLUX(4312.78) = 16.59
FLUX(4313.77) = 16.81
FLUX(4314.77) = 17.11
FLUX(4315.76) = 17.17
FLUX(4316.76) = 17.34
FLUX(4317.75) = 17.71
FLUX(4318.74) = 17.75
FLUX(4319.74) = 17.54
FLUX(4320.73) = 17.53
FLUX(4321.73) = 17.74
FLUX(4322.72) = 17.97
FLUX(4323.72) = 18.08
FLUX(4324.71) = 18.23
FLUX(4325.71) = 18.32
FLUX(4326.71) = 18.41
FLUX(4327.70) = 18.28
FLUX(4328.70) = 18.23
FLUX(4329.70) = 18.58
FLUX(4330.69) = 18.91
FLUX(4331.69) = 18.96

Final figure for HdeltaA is -3.33 AA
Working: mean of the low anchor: 17.2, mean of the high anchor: 15.9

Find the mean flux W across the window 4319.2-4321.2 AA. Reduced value 17.5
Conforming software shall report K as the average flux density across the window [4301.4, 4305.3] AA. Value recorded 16.6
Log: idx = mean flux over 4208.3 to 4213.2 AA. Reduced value 13.6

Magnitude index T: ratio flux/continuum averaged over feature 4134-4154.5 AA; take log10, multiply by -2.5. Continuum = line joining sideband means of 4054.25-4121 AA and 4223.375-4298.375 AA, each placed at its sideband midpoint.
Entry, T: 0.11 mag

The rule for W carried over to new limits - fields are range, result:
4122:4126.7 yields 17.1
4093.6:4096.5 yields 18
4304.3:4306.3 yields 16.3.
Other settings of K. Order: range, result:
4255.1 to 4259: 15.4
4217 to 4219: 13.6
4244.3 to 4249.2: 15.8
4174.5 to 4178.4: 15.1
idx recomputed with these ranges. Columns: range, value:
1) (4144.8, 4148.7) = 15.9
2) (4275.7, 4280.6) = 16.2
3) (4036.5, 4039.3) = 16.4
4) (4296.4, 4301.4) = 16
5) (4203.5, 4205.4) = 14.1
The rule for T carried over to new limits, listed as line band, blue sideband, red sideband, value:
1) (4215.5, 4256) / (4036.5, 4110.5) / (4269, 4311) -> 0.11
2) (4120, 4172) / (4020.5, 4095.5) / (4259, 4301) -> 0.06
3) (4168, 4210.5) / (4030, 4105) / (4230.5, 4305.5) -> 0.15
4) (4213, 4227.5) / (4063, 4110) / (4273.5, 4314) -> 0.17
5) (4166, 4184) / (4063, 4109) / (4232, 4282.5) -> 0.15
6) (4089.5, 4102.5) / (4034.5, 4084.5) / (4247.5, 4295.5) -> -0.12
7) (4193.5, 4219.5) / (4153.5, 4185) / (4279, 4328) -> 0.09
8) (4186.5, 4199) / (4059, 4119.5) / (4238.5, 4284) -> 0.17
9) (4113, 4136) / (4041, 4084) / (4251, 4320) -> -0.03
